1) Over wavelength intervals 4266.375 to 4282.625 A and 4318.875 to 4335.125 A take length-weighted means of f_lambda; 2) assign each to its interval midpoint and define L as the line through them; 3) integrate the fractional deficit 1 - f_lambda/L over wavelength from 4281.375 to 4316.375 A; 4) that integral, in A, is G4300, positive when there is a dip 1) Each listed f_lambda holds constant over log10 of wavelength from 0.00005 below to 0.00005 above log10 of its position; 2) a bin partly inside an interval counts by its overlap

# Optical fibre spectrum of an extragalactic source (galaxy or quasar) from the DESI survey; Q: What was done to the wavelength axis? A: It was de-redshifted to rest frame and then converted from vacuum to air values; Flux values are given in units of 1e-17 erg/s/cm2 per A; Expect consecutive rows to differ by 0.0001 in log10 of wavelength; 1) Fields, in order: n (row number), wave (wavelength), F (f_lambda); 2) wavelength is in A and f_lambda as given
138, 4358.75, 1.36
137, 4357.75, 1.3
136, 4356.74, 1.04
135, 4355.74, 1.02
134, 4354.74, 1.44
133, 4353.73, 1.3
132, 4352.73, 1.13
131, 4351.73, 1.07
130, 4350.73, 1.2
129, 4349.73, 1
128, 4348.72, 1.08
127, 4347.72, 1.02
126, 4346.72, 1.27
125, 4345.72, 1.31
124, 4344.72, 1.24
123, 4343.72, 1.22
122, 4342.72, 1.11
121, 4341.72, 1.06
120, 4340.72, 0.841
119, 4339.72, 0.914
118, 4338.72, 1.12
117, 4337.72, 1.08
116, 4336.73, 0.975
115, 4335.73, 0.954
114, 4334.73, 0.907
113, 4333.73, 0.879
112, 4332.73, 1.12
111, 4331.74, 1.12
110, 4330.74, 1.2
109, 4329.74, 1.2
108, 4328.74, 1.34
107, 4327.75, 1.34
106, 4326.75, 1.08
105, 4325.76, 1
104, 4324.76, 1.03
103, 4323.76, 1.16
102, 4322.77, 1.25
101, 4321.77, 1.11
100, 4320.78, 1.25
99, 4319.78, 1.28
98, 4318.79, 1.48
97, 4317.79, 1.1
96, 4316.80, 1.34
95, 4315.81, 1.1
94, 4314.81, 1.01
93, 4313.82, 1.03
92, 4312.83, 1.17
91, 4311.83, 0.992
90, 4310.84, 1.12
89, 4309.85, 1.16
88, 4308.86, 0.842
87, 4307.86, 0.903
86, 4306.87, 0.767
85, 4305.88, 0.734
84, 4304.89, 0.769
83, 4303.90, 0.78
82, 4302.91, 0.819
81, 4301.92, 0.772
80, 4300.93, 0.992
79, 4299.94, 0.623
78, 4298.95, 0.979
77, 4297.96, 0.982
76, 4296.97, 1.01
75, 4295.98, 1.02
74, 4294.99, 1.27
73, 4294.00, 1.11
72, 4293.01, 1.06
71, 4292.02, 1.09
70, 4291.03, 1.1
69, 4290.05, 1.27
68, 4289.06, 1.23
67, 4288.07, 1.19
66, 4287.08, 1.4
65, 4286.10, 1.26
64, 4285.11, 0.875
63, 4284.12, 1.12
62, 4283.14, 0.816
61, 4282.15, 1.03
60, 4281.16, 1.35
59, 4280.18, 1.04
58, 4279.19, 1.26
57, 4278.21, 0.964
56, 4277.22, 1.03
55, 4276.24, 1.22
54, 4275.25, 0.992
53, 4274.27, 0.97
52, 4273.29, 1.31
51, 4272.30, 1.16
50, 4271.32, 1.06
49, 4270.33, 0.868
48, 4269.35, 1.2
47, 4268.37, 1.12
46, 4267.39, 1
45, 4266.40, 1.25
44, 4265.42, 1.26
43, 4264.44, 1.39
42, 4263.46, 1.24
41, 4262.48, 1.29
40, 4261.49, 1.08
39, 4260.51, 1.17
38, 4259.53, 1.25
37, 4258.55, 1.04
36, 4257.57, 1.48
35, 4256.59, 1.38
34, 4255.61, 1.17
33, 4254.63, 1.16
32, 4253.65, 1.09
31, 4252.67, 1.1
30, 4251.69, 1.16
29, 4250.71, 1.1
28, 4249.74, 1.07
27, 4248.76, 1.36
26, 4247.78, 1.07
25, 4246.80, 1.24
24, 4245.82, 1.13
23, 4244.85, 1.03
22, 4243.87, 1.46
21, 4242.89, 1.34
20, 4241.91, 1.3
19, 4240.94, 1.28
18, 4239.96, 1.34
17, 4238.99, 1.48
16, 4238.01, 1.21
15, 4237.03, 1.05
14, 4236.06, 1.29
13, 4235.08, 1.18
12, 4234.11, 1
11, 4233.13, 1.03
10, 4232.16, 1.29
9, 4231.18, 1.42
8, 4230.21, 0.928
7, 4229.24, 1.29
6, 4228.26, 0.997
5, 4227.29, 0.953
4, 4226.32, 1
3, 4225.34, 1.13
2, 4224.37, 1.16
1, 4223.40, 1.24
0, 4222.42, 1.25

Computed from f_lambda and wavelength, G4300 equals 3.4 A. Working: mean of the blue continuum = 1.1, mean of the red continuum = 1.15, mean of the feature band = 1.01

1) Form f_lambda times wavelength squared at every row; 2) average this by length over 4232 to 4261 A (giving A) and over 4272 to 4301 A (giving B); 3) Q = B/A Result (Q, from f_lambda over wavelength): 0.92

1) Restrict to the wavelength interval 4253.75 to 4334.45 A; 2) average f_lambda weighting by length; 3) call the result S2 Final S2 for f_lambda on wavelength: 1.1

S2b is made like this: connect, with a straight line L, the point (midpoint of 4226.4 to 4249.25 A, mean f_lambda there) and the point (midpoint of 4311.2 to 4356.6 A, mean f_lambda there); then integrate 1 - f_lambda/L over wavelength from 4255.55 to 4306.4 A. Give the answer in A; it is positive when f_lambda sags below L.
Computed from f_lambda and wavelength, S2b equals 3.3 A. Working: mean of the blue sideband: 1.2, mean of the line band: 1.09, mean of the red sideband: 1.13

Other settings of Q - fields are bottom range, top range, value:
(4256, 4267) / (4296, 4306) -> 0.70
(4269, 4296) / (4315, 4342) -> 1.02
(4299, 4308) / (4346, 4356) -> 1.48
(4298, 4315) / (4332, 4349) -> 1.19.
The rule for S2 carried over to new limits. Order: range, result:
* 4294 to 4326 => 1.03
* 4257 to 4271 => 1.19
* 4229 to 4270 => 1.21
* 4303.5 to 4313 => 0.917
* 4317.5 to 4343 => 1.11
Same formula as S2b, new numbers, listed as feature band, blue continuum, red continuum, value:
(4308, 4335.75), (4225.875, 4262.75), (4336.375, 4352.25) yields -0.3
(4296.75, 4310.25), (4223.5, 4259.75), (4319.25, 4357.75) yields 3.4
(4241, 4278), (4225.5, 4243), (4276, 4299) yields -0.8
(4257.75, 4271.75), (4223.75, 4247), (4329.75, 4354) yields -0.1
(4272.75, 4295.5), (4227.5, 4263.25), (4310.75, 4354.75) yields 0.8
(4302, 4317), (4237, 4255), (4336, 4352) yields 2.4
